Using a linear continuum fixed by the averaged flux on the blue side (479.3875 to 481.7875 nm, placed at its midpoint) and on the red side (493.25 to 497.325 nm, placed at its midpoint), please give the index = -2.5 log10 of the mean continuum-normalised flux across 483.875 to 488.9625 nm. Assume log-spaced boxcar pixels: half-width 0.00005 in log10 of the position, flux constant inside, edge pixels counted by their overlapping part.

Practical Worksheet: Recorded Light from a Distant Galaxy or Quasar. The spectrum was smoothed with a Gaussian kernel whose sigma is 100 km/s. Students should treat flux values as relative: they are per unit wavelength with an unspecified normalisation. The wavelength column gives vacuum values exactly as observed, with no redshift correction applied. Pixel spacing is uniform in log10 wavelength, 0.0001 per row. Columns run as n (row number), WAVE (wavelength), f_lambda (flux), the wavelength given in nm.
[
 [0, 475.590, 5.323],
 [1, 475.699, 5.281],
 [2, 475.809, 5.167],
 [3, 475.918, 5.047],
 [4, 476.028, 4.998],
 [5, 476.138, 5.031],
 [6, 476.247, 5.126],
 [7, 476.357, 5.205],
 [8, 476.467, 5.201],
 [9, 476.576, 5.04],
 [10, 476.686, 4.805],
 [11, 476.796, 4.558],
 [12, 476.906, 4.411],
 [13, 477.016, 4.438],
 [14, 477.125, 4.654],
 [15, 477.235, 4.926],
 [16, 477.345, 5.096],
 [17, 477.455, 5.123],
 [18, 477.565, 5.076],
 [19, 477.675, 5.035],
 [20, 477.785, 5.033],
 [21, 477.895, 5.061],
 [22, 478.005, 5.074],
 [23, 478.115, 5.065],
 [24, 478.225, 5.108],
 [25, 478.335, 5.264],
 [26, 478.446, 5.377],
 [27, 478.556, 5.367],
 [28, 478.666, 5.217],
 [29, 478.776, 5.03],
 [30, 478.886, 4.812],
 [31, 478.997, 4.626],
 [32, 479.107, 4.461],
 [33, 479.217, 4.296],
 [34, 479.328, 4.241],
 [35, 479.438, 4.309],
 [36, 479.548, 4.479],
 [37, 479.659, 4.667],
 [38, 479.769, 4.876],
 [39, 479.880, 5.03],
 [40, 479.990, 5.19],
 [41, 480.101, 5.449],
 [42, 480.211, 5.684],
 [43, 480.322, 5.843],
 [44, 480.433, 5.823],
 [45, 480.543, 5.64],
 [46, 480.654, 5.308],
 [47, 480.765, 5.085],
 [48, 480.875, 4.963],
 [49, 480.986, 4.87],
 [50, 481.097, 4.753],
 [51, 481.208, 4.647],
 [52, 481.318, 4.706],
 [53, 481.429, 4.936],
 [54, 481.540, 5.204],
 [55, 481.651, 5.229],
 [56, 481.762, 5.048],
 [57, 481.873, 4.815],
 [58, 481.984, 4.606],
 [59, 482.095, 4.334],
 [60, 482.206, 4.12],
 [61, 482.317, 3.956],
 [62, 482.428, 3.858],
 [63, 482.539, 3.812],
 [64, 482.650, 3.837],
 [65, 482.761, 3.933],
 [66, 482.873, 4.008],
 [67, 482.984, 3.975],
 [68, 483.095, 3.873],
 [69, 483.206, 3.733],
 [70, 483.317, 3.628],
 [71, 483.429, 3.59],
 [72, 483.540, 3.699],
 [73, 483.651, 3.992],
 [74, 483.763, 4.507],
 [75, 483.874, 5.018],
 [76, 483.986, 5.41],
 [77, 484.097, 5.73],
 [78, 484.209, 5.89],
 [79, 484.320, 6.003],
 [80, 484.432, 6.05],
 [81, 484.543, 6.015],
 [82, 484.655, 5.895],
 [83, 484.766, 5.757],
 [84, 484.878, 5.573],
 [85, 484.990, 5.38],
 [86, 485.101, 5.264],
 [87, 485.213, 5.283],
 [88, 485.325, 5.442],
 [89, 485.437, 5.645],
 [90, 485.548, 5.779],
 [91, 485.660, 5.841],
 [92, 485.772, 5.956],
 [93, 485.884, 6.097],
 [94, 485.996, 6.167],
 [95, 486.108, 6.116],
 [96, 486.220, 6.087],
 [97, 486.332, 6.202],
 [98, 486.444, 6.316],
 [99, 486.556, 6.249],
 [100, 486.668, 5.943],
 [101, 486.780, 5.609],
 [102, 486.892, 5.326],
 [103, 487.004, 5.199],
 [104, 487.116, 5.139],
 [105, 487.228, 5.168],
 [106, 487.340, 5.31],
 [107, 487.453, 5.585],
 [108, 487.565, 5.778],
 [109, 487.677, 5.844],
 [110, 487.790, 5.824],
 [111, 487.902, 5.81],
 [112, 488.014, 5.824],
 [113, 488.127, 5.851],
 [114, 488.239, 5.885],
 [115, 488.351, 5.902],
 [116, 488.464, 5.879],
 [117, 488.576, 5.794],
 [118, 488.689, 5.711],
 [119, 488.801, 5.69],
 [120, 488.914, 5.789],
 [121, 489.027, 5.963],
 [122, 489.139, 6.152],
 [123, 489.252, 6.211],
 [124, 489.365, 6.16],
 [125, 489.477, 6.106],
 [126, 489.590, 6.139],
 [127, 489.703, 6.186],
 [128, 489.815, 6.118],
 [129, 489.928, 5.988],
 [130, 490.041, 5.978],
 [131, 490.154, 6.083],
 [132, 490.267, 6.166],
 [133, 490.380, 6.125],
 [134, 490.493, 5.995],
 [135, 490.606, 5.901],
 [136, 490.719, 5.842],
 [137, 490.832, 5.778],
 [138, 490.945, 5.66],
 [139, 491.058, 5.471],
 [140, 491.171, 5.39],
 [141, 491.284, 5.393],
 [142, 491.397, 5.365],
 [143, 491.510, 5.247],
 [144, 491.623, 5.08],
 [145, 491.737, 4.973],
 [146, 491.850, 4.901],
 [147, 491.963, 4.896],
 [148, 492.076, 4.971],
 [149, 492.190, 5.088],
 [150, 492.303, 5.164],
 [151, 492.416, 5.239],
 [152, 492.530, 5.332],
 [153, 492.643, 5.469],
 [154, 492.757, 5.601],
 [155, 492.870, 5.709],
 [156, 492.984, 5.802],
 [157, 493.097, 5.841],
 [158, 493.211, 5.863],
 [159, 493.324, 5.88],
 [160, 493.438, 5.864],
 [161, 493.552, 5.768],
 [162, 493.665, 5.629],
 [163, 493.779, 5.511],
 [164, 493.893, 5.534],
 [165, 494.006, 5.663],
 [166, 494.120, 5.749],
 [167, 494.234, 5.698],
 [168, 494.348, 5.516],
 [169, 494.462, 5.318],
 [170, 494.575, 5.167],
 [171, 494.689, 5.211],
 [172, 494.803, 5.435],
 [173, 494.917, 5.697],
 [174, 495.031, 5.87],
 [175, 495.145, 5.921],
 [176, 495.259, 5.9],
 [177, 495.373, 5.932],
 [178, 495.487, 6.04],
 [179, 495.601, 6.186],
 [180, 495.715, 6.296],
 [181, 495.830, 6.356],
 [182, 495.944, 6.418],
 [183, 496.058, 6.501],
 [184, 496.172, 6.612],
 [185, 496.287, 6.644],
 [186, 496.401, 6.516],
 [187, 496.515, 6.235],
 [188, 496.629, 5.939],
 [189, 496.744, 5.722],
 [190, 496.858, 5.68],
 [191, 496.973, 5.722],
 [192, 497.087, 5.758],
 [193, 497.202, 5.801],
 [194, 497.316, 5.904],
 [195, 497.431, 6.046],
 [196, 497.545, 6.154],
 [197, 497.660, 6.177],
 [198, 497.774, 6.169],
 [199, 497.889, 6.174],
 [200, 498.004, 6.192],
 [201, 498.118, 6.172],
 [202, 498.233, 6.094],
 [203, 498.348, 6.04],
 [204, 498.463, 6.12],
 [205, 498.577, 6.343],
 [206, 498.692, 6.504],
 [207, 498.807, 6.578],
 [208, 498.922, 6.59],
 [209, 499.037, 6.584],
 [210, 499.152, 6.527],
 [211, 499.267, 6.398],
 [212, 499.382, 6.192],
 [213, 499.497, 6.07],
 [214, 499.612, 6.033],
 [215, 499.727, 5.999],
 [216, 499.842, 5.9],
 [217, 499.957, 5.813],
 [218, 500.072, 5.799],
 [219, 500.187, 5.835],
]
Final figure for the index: -0.069 mag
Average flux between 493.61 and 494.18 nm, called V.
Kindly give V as 5.61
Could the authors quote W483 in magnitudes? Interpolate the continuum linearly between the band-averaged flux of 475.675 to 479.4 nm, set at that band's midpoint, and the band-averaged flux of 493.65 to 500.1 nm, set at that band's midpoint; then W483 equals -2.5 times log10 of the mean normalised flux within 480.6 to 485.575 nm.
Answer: 0.09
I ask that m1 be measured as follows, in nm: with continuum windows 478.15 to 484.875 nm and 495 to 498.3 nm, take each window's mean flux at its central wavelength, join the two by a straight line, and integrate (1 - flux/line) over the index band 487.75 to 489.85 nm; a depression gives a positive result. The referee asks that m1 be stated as -0.19 nm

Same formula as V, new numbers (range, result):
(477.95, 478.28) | 5.09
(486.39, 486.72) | 6.17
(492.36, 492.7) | 5.34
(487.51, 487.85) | 5.81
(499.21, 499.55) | 6.22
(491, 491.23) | 5.44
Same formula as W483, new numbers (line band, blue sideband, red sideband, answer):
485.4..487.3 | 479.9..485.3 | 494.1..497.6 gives -0.13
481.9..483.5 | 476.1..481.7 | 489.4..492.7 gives 0.29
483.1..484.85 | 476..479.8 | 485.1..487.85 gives 0.11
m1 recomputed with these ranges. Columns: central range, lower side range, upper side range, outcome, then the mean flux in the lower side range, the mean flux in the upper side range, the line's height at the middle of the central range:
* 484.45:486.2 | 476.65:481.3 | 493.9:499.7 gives -0.13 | 4.97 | 6.05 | 5.35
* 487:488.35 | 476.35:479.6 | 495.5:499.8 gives -0.02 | 4.88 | 6.2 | 5.53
